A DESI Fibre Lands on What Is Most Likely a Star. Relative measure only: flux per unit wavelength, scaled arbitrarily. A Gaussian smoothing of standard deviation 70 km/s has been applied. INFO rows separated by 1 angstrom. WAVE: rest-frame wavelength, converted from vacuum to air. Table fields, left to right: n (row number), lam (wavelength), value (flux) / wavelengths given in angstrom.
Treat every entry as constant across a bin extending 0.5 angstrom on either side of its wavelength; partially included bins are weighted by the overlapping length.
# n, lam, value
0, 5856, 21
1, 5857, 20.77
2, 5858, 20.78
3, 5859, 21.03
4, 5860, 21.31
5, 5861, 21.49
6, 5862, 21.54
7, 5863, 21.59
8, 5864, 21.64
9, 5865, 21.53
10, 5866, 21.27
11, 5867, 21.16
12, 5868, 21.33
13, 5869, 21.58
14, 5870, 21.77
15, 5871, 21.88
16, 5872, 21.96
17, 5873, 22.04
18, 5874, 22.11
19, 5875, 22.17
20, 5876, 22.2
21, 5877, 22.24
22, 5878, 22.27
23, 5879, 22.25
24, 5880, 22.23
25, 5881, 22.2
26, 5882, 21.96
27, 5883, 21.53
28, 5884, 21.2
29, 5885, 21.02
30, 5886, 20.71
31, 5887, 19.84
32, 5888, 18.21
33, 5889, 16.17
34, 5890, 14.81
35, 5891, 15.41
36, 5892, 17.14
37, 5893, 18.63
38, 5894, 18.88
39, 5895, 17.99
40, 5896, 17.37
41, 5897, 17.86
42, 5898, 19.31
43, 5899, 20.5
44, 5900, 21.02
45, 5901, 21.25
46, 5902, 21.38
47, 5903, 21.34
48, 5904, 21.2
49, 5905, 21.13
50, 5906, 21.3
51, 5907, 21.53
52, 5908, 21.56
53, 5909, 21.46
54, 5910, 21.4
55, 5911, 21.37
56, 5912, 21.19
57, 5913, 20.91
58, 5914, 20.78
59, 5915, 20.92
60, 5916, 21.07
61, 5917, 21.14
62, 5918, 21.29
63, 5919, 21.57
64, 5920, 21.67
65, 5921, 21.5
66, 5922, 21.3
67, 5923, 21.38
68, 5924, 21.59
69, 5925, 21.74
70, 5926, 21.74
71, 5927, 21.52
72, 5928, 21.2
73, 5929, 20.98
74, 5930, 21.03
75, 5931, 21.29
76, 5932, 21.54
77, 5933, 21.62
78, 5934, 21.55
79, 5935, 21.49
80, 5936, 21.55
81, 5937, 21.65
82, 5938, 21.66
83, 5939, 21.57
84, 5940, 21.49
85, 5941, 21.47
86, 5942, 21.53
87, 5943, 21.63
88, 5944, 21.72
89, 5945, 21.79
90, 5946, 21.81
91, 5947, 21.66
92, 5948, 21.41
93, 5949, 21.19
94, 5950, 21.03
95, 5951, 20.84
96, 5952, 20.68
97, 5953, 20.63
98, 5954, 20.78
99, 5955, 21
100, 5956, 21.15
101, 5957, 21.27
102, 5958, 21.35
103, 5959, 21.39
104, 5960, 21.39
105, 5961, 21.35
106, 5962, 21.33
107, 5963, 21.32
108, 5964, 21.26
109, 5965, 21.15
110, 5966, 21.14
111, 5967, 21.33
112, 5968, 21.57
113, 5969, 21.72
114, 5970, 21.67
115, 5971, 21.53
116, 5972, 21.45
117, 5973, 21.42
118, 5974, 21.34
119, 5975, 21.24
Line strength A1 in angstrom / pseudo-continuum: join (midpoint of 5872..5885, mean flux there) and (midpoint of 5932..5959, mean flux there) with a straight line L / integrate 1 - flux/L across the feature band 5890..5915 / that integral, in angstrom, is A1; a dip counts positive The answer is 2.0 angstrom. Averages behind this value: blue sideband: 22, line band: 20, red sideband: 21.4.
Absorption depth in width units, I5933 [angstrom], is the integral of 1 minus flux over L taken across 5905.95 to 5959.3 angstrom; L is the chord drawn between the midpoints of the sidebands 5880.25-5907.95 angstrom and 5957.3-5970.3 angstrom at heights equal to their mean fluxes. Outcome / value -1.9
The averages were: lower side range 19.7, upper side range 21.4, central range 21.3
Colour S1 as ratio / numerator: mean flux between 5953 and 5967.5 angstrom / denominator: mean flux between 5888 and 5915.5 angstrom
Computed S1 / 1.07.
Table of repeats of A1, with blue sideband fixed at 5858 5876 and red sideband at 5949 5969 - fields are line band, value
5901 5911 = 0.03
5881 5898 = 2.14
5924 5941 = -0.15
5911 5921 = 0.08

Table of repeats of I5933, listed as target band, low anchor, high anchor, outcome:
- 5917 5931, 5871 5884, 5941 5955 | 0.1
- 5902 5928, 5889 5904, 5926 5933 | -1.5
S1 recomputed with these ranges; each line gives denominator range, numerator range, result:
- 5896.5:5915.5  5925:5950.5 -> 1.03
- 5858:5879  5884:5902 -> 0.86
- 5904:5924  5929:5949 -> 1.01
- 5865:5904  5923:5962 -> 1.05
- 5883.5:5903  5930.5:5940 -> 1.14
